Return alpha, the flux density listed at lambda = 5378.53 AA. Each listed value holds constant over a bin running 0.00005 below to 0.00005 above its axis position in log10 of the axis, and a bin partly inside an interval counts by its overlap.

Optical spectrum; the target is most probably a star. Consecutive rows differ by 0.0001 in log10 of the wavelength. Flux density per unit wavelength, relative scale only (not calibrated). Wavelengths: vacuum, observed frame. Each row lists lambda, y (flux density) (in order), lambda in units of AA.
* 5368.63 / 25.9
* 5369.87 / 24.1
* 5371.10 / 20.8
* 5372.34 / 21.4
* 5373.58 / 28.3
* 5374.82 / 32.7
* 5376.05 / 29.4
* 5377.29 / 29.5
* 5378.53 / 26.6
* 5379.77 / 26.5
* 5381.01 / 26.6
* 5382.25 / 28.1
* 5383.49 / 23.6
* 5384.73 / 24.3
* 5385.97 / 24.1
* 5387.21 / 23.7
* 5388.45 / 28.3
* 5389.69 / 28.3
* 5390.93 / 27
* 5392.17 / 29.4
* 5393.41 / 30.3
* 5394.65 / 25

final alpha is 26.6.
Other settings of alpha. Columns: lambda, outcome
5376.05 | 29.4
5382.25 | 28.1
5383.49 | 23.6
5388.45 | 28.3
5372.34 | 21.4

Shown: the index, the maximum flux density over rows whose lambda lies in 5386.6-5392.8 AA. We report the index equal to 29.4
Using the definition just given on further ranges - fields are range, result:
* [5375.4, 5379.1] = 29.5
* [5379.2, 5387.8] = 28.1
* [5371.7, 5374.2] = 28.3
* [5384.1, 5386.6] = 24.3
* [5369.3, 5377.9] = 32.7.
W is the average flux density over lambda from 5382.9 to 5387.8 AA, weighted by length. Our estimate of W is 23.9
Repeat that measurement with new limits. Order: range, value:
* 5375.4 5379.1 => 28.6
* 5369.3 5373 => 22.1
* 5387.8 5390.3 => 28.3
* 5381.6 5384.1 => 25.9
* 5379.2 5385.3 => 25.8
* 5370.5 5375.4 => 25.7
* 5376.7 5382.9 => 27.4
